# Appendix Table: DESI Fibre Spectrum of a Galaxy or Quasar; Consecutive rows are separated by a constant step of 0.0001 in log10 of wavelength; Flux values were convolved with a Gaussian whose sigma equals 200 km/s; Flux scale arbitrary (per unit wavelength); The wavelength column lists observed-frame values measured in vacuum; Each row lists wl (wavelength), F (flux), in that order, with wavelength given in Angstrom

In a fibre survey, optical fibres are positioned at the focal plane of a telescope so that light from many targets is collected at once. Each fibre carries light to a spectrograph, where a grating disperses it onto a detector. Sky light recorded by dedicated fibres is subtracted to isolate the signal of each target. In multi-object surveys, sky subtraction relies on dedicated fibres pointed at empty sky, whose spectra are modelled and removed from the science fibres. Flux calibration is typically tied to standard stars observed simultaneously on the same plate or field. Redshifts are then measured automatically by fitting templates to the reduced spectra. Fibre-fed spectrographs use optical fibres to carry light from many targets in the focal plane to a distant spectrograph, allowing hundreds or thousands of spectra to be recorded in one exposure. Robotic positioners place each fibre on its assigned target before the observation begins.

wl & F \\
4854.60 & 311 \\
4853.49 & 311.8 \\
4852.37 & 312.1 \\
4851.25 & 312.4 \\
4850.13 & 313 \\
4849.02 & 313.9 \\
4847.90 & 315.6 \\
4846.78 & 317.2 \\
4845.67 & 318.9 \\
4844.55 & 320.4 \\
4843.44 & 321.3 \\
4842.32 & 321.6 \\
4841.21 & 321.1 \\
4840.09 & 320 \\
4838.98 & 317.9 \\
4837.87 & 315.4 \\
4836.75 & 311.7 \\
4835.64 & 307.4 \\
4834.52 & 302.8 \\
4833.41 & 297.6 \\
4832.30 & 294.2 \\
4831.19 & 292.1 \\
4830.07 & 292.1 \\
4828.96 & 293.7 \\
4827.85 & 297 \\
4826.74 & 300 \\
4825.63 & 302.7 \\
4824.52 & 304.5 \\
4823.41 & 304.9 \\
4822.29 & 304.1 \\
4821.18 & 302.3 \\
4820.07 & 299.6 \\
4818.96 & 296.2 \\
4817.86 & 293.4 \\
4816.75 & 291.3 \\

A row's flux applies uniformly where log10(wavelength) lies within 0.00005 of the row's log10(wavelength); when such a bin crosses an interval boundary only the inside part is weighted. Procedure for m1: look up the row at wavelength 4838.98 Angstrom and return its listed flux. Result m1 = 317.9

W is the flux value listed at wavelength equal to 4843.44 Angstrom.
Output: 321.3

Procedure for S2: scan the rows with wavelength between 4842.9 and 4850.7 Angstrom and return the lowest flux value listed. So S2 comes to 313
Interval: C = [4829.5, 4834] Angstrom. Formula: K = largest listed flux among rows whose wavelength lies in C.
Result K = 297.6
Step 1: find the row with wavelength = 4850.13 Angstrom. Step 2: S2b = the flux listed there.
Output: 313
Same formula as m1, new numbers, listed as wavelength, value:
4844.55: 320.4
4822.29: 304.1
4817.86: 293.4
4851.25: 312.4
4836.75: 311.7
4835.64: 307.4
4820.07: 299.6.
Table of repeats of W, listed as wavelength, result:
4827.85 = 297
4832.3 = 294.2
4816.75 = 291.3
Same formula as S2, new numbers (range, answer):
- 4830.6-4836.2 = 292.1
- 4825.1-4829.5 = 293.7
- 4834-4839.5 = 302.8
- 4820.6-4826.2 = 302.3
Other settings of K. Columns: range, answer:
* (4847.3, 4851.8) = 315.6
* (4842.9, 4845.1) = 321.3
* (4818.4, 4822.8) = 304.1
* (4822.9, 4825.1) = 304.9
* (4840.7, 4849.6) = 321.6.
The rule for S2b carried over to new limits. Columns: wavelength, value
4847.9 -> 315.6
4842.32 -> 321.6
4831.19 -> 292.1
